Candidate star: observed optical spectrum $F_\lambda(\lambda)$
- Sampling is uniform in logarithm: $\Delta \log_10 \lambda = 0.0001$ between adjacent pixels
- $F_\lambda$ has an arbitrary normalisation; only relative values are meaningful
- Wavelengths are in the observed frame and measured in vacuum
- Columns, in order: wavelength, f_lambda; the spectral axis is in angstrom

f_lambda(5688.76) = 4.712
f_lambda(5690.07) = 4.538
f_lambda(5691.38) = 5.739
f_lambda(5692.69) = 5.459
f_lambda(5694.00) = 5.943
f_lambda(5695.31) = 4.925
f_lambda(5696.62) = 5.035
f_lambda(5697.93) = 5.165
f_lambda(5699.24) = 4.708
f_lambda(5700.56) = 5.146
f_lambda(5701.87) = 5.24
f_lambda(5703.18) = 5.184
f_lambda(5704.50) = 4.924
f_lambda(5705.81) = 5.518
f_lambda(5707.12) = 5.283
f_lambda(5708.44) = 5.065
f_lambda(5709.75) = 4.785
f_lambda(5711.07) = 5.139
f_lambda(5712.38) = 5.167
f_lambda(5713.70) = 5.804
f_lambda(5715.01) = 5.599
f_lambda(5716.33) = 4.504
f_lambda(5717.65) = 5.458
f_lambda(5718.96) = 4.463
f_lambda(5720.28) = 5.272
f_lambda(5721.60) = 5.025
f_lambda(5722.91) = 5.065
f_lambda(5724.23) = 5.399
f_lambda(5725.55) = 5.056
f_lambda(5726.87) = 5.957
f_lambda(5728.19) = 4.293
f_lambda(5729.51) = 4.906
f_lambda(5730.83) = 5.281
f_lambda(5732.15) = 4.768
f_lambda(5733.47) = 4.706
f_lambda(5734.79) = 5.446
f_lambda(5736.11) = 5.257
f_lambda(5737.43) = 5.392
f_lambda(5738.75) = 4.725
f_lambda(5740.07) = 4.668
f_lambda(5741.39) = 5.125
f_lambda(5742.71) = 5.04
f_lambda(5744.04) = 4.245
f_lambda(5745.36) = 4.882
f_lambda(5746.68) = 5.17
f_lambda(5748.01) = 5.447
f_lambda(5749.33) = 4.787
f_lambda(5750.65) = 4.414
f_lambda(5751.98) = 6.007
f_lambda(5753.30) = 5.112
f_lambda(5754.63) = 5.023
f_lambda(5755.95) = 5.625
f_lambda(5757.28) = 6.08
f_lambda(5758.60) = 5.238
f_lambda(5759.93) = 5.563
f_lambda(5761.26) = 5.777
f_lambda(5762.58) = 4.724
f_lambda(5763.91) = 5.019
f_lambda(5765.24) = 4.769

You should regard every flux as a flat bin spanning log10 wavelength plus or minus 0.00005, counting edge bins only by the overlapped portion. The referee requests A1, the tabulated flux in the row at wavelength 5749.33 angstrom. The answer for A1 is 4.787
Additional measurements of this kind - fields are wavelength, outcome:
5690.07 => 4.538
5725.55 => 5.056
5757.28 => 6.08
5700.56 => 5.146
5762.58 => 4.724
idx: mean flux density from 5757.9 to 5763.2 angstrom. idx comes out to 5.34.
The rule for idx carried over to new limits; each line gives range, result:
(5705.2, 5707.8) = 5.39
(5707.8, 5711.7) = 4.99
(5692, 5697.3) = 5.35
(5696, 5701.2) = 5.01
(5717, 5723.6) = 5.06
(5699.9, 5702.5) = 5.19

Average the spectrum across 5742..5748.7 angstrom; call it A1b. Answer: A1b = 4.96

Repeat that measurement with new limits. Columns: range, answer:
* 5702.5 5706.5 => 5.21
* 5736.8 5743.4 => 4.99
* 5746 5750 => 5.14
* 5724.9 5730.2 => 5.05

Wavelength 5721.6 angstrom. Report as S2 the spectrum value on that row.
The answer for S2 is 5.025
